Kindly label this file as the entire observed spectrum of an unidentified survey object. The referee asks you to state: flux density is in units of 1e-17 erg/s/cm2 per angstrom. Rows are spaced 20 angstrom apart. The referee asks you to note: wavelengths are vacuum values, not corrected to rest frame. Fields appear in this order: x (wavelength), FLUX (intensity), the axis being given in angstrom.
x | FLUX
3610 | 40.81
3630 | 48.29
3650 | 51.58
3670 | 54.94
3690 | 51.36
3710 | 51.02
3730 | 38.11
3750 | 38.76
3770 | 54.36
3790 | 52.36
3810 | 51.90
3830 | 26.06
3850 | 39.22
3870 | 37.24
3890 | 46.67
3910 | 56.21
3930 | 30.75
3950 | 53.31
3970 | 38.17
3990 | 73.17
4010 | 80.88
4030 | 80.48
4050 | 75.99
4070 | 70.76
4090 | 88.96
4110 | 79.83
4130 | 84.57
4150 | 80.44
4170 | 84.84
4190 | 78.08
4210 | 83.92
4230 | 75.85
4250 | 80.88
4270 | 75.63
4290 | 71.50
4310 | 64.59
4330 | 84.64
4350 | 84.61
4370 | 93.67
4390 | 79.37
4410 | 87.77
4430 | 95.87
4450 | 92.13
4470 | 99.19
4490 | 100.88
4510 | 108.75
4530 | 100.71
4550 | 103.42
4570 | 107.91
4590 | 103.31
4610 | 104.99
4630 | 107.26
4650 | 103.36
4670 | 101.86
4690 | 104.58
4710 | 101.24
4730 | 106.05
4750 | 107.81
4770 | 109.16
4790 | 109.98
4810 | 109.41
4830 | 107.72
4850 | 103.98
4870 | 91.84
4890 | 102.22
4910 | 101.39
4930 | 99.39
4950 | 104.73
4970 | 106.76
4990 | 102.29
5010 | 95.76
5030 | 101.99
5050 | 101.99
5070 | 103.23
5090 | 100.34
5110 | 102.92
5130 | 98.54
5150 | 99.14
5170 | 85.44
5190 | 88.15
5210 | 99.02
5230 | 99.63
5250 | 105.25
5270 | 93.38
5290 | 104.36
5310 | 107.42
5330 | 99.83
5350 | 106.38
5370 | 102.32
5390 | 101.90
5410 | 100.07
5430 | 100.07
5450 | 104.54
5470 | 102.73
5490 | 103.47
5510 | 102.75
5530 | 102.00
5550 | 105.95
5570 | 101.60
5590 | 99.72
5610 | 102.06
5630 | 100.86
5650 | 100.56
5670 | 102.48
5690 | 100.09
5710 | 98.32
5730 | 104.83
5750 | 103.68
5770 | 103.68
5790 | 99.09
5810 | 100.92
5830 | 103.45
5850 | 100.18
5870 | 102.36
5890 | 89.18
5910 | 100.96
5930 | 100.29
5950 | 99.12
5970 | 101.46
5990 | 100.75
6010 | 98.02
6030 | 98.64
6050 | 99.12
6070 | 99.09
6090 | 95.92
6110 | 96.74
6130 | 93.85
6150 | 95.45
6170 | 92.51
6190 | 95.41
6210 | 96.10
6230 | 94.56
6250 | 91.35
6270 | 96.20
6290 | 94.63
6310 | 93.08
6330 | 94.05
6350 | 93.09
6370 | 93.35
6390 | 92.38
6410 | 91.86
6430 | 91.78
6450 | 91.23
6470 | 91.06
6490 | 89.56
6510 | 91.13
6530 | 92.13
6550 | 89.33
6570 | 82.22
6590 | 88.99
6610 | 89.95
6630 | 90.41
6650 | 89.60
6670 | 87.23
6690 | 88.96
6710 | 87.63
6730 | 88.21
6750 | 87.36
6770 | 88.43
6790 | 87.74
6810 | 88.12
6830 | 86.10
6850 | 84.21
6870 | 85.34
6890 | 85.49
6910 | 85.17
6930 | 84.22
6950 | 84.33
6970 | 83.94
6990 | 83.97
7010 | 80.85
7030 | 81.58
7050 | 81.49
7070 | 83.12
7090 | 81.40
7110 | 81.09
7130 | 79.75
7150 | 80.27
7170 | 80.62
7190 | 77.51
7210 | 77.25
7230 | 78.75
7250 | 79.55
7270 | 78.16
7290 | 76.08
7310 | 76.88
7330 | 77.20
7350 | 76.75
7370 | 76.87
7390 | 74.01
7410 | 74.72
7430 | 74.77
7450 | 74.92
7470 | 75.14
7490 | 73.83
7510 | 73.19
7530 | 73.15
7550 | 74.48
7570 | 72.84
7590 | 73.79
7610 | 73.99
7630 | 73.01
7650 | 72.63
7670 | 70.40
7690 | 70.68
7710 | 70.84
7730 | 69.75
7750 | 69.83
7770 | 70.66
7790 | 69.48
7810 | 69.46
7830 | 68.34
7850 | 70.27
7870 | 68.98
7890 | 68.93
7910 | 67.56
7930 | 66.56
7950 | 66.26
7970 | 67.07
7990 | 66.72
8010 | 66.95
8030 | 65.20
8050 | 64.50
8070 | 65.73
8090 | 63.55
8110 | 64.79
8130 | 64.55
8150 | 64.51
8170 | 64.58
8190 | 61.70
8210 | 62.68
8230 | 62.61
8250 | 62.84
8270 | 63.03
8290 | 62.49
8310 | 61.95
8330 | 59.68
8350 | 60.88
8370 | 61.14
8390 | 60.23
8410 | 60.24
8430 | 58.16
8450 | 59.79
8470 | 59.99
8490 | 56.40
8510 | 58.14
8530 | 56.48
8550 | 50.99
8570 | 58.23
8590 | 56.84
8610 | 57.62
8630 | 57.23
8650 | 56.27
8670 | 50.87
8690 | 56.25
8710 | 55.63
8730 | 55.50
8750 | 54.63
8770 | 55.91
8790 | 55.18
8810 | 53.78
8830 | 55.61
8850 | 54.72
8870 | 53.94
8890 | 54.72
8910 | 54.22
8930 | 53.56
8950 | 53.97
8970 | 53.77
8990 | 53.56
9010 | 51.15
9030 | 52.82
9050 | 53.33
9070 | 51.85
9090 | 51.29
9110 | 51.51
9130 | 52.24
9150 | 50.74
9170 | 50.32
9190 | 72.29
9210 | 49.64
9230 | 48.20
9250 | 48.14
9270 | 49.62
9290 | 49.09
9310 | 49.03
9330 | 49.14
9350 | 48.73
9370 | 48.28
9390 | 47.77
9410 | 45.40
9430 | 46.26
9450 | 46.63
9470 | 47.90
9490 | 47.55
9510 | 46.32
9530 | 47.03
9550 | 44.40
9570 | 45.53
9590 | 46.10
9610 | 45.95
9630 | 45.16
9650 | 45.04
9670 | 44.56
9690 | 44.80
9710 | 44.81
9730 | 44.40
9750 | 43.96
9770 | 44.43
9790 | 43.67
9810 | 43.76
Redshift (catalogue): 0.000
